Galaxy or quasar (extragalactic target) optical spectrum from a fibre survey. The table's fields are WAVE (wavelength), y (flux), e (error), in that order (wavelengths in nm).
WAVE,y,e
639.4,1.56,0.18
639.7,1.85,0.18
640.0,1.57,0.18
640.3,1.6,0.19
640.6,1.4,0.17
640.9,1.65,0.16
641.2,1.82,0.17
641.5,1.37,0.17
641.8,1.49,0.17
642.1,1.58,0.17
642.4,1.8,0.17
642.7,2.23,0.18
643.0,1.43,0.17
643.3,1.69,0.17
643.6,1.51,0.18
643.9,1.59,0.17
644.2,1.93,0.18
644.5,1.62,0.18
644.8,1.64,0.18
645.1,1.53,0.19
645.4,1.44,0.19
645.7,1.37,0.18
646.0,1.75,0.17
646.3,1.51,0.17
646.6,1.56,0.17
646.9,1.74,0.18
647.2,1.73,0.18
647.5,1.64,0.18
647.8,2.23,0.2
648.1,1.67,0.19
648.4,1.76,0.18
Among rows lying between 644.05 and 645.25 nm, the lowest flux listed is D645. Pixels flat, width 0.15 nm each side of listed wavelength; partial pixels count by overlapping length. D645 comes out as 1.53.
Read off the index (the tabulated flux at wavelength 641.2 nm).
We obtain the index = 1.82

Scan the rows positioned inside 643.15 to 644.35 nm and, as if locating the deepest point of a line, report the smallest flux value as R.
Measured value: 1.51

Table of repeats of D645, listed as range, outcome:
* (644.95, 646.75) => 1.37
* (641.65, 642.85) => 1.49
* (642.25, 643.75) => 1.43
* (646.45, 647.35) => 1.56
